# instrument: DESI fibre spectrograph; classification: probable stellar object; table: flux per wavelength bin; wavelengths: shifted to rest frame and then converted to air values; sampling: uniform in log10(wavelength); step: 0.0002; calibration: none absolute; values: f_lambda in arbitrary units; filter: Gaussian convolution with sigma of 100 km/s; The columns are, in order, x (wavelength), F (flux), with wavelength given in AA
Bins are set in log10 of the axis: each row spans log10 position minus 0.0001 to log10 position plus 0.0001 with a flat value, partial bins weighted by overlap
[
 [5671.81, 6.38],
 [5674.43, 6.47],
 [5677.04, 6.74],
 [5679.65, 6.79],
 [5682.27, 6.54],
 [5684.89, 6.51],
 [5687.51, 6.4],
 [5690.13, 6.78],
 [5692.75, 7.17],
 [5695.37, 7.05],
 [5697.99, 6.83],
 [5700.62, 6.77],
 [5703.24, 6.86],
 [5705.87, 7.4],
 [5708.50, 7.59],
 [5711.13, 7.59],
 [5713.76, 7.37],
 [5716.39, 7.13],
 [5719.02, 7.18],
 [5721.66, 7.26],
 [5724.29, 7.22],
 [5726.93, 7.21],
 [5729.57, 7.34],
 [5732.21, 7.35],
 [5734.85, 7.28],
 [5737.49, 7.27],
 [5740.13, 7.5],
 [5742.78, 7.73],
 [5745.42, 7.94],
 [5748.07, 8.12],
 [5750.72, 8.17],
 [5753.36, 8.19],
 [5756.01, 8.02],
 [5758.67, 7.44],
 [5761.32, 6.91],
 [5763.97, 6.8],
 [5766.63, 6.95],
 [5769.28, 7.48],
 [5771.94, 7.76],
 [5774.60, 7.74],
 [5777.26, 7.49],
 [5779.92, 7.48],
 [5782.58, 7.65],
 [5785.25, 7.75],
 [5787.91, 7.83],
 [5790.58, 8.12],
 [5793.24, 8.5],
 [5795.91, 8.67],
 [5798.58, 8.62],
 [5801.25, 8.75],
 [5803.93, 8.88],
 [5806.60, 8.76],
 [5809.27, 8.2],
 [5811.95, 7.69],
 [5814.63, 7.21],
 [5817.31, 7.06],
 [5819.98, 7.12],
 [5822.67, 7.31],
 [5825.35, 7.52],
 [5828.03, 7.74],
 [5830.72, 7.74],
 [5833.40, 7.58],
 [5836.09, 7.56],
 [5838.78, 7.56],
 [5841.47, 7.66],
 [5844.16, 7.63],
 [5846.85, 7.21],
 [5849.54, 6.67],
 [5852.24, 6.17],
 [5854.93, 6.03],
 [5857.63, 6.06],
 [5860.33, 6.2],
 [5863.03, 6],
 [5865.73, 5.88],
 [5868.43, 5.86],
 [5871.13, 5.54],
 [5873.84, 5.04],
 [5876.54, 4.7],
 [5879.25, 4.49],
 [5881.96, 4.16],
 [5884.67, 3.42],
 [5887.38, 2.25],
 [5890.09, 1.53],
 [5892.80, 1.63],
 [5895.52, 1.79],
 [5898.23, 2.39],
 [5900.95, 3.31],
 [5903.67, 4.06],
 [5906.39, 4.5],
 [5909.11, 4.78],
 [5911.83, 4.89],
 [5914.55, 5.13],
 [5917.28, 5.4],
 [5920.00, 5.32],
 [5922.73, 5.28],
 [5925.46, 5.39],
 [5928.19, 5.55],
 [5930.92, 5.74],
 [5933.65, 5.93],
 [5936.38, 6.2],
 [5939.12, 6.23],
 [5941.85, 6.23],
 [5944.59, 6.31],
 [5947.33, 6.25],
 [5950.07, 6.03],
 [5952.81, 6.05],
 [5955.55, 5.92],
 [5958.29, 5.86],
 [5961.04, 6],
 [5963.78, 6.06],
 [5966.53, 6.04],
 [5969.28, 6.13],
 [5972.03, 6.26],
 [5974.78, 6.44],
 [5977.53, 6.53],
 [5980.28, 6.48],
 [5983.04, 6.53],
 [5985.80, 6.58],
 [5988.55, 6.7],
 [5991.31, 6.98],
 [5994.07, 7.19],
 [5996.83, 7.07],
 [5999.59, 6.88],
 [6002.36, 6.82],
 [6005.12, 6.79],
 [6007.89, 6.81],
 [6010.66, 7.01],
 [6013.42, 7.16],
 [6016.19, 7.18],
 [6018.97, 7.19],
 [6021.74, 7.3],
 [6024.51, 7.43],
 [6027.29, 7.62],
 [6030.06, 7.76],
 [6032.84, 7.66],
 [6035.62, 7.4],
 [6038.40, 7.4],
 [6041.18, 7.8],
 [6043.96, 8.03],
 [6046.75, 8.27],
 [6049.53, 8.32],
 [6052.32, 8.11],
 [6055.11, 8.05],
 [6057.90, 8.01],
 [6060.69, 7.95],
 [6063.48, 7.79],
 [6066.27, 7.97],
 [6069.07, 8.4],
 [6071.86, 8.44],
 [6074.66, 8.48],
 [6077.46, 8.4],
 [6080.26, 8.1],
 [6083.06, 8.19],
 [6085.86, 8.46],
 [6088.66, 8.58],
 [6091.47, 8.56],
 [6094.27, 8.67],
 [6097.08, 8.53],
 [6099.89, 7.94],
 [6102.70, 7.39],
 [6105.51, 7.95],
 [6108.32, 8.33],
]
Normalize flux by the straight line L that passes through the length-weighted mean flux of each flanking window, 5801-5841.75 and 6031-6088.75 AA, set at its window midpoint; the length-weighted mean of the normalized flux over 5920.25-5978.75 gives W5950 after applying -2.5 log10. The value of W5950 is 0.30 mag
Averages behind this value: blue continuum 7.75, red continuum 8.07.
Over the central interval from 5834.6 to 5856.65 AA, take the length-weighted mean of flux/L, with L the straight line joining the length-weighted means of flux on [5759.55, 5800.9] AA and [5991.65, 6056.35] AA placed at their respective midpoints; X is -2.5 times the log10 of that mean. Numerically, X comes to 0.09 mag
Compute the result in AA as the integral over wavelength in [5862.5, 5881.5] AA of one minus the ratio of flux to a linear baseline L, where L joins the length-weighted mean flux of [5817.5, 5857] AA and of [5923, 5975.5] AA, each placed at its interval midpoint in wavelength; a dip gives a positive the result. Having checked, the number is 4.38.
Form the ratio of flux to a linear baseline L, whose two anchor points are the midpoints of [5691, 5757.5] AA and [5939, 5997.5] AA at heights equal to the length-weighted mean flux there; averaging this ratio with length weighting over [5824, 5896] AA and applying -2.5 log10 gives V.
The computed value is 0.21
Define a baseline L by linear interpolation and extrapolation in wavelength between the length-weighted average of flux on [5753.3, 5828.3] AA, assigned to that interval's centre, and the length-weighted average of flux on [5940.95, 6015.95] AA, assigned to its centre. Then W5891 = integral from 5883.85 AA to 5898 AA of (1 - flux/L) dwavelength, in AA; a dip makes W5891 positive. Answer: 9.98 AA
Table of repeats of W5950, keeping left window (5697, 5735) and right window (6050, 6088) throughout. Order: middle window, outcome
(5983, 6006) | 0.17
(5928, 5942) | 0.29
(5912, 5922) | 0.43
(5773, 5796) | -0.07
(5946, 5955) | 0.28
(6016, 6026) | 0.11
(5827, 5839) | -0.01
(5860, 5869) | 0.27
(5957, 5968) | 0.30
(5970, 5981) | 0.23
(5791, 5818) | -0.11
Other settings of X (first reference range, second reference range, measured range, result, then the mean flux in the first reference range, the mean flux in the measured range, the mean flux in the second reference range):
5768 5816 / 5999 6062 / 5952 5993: 0.21 mag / 8.03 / 6.32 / 7.53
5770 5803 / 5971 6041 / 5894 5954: 0.40 mag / 8.03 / 5.12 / 7.03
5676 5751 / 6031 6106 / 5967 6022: 0.17 mag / 7.2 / 6.78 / 8.11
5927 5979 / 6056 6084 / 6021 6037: -0.01 mag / 6.1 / 7.54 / 8.17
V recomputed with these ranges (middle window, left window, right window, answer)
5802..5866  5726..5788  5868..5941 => -0.22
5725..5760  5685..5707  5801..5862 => -0.09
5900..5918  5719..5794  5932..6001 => 0.41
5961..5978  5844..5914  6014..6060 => 0.03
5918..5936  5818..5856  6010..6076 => 0.32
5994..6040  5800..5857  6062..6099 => 0.13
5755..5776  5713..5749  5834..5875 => -0.03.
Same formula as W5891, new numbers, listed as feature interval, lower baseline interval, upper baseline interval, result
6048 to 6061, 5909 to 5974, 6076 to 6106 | -0.7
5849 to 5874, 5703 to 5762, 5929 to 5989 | 2.9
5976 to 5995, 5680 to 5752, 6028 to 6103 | 2.9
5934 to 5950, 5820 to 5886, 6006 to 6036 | 1.5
